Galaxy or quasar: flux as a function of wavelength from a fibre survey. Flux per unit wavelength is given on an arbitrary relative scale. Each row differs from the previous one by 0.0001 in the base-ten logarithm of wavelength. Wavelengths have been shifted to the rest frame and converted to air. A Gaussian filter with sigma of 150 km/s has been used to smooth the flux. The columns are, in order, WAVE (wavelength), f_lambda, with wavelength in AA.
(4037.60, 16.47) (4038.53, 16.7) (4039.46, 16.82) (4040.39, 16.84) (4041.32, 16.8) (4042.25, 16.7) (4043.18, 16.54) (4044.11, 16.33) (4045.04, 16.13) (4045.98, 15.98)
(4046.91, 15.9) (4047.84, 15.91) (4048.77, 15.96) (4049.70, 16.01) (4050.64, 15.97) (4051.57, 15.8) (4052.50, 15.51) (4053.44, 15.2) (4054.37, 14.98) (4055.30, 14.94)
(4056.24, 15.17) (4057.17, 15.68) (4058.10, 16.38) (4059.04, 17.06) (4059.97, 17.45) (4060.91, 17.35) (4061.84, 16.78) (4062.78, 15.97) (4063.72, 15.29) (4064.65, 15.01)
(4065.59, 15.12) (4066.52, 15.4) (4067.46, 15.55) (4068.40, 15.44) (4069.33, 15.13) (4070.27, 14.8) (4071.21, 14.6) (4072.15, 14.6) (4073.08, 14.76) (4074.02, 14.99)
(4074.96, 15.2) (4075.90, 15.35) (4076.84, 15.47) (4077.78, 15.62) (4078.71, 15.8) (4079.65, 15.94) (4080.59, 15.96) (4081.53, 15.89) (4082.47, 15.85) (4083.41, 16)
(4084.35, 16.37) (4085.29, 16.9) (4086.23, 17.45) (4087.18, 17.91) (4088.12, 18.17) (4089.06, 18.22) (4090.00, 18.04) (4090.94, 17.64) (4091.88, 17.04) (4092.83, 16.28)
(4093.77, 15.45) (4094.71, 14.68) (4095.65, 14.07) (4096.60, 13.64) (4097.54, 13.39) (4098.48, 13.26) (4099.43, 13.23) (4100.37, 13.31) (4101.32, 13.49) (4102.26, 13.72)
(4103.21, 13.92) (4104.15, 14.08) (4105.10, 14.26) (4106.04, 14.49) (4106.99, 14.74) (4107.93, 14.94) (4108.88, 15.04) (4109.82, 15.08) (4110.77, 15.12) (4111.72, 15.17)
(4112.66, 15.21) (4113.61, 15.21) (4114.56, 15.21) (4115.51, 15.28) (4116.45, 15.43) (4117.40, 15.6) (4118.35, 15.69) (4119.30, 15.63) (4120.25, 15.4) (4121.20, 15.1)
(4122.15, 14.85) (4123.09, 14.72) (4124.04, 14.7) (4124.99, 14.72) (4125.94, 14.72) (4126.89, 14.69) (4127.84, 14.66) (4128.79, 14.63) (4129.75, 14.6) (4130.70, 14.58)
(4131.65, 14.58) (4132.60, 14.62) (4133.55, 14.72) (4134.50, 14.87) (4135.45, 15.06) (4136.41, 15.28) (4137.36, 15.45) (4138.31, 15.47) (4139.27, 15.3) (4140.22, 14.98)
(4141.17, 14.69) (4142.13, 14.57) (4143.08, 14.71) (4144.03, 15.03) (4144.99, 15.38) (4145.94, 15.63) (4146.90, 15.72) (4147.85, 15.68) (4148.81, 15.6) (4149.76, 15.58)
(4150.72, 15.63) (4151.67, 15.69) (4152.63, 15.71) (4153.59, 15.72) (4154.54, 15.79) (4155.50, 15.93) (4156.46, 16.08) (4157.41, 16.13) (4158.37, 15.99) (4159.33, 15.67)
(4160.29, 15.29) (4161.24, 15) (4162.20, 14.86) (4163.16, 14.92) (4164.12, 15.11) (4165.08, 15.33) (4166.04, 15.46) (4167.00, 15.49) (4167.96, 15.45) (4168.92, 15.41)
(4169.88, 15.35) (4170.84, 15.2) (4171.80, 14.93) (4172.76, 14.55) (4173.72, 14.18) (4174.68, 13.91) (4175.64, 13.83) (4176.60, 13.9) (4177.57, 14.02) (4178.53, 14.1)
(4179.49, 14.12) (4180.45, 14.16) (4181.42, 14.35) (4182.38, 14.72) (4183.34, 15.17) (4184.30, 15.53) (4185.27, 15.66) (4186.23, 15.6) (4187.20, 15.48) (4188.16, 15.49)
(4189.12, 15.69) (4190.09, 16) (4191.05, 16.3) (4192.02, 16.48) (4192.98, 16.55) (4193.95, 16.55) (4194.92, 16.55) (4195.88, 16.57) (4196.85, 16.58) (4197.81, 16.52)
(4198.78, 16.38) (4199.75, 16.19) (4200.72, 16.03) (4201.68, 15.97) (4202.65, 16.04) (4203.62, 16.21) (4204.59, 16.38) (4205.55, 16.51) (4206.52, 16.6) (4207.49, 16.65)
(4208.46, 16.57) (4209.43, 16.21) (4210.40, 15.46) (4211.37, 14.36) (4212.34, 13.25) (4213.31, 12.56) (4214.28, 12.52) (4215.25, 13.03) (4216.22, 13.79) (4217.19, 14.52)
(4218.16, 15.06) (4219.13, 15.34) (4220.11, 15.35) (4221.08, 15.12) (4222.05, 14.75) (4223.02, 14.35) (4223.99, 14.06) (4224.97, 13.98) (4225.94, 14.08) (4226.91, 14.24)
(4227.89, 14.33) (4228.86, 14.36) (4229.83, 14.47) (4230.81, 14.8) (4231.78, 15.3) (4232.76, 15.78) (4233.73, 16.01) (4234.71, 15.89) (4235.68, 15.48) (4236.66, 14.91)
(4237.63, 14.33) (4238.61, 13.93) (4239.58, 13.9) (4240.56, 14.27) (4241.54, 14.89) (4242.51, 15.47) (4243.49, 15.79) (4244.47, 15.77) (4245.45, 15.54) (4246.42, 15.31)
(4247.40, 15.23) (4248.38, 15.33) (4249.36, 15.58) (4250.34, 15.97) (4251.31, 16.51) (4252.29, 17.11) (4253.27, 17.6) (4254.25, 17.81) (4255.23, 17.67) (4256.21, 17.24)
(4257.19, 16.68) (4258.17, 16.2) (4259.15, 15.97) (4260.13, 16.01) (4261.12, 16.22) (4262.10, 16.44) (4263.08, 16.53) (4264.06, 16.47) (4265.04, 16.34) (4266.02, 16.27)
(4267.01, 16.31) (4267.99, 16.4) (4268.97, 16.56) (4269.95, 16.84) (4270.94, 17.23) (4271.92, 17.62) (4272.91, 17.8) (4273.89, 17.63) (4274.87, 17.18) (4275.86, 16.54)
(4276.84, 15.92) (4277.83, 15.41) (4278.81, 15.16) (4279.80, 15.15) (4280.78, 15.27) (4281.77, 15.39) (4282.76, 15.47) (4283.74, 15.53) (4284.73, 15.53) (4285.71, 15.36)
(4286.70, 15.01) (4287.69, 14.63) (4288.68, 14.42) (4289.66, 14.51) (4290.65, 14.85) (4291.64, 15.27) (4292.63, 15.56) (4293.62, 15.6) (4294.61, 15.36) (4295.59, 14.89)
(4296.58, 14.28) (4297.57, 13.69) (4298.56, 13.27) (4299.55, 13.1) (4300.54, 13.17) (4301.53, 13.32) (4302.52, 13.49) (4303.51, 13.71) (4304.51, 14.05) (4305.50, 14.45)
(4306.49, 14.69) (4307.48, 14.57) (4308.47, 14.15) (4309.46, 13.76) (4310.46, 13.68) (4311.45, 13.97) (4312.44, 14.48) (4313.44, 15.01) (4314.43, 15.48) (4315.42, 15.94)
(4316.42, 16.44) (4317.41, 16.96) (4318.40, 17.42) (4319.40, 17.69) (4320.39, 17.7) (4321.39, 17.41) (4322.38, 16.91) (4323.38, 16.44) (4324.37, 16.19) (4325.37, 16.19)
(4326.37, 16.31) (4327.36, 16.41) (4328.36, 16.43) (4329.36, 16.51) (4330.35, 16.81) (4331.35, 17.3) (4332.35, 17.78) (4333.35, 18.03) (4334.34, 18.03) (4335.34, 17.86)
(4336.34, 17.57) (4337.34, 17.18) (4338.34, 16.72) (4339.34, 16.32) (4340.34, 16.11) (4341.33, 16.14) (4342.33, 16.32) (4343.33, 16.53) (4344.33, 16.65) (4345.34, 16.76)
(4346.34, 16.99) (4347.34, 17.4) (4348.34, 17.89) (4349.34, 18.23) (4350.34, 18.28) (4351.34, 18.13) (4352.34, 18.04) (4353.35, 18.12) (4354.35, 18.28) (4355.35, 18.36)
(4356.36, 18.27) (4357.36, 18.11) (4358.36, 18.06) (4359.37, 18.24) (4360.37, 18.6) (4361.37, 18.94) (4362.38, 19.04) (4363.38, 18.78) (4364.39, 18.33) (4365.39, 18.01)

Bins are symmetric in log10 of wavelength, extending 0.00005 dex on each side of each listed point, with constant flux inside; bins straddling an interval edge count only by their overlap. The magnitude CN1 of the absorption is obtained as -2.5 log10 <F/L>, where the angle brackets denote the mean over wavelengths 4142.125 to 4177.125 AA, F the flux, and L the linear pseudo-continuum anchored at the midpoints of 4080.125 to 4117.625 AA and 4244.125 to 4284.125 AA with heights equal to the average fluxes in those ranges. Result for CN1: 0.032 mag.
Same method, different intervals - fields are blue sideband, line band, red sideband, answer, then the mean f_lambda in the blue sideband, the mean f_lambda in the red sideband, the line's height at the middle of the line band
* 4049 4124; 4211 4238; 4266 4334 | 0.08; 15.4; 15.6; 15.6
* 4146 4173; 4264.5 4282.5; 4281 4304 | -0.12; 15.5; 14.6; 14.7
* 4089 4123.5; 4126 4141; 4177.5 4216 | 0.02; 15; 15.5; 15.1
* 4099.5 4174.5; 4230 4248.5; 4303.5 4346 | 0.04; 15.1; 16.2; 15.7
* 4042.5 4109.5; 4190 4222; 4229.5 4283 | 0.02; 15.6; 16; 15.9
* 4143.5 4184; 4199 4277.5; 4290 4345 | -0.02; 15.1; 15.7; 15.4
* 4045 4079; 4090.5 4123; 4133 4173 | 0.05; 15.6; 15.3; 15.5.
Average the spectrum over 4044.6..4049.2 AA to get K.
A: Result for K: 16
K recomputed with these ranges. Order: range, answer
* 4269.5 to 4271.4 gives 17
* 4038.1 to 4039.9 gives 16.8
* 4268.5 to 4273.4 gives 17.2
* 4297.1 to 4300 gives 13.4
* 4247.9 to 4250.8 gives 15.6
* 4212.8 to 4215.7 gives 12.7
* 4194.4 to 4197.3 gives 16.6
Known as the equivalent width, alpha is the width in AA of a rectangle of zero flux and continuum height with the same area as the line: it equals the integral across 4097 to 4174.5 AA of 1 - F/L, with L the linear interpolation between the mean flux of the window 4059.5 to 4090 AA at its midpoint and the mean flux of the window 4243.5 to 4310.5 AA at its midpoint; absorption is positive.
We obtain 4.2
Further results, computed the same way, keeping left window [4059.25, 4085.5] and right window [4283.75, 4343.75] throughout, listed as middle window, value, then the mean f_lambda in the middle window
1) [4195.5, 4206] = -0.44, 16.3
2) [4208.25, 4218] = 0.90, 14.2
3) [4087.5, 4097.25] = -0.39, 16.3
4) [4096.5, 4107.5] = 1.31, 13.8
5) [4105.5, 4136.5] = 1.35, 15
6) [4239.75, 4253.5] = -0.03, 15.7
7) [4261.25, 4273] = -0.79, 16.7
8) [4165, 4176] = 0.51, 14.9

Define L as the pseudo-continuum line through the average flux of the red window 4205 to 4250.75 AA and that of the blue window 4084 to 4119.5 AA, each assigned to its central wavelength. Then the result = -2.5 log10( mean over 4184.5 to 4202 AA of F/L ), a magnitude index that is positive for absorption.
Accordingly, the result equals -0.077 mag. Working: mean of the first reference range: 15.3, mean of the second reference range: 14.9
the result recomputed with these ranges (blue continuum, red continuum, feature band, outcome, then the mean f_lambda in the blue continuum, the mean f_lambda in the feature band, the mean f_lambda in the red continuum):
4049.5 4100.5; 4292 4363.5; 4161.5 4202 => 0.04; 15.7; 15.3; 16.4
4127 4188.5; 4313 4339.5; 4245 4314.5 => 0.06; 15.1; 15.5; 16.9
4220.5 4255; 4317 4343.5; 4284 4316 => 0.13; 15.2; 14.5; 16.9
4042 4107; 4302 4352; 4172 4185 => 0.11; 15.6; 14.4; 16.3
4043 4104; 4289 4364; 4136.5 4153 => 0.03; 15.6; 15.3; 16.3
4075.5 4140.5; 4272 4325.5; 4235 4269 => -0.05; 15.2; 15.9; 15.3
